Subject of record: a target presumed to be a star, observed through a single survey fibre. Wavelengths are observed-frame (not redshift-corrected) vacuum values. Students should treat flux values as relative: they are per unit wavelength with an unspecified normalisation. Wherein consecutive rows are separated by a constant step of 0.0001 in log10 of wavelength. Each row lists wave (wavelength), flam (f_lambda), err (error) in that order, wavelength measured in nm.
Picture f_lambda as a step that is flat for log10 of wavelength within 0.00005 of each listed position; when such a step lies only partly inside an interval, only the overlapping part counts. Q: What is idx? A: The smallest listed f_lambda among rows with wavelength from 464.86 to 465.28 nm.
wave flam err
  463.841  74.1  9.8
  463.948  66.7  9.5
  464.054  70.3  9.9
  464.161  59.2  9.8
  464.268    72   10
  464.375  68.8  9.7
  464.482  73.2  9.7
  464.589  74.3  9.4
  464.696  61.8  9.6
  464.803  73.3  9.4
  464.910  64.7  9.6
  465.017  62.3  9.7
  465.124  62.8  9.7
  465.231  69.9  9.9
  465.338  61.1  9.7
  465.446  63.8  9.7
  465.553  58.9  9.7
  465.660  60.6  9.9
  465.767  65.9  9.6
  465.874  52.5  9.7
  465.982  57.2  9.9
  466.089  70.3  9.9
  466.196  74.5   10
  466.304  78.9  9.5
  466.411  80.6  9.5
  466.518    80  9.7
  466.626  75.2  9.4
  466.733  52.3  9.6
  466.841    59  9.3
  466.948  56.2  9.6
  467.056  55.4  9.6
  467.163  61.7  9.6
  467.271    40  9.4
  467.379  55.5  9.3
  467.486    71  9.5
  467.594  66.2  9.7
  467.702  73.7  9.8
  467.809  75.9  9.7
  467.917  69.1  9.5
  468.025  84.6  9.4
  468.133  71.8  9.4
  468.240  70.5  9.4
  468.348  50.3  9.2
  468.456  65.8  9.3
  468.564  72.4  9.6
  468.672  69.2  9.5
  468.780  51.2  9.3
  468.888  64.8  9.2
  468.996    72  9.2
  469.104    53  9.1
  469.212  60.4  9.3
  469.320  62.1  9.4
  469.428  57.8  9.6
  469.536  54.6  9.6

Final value 62.3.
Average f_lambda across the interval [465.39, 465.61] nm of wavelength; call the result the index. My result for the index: 61.2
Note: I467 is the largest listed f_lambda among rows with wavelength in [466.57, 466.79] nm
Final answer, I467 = 75.2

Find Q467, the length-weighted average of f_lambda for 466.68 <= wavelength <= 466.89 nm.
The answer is 55.4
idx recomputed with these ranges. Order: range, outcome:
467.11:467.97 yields 40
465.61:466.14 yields 52.5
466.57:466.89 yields 52.3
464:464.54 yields 59.2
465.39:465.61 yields 58.9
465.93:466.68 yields 57.2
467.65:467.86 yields 73.7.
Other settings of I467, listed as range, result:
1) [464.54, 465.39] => 74.3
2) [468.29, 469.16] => 72.4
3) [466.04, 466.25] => 74.5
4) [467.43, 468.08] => 84.6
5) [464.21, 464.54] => 73.2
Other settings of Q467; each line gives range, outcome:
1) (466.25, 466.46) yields 79.8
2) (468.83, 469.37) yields 62.4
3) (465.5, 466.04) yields 59.1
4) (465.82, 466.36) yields 66.7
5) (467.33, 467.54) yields 63.6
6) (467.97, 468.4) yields 69.4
